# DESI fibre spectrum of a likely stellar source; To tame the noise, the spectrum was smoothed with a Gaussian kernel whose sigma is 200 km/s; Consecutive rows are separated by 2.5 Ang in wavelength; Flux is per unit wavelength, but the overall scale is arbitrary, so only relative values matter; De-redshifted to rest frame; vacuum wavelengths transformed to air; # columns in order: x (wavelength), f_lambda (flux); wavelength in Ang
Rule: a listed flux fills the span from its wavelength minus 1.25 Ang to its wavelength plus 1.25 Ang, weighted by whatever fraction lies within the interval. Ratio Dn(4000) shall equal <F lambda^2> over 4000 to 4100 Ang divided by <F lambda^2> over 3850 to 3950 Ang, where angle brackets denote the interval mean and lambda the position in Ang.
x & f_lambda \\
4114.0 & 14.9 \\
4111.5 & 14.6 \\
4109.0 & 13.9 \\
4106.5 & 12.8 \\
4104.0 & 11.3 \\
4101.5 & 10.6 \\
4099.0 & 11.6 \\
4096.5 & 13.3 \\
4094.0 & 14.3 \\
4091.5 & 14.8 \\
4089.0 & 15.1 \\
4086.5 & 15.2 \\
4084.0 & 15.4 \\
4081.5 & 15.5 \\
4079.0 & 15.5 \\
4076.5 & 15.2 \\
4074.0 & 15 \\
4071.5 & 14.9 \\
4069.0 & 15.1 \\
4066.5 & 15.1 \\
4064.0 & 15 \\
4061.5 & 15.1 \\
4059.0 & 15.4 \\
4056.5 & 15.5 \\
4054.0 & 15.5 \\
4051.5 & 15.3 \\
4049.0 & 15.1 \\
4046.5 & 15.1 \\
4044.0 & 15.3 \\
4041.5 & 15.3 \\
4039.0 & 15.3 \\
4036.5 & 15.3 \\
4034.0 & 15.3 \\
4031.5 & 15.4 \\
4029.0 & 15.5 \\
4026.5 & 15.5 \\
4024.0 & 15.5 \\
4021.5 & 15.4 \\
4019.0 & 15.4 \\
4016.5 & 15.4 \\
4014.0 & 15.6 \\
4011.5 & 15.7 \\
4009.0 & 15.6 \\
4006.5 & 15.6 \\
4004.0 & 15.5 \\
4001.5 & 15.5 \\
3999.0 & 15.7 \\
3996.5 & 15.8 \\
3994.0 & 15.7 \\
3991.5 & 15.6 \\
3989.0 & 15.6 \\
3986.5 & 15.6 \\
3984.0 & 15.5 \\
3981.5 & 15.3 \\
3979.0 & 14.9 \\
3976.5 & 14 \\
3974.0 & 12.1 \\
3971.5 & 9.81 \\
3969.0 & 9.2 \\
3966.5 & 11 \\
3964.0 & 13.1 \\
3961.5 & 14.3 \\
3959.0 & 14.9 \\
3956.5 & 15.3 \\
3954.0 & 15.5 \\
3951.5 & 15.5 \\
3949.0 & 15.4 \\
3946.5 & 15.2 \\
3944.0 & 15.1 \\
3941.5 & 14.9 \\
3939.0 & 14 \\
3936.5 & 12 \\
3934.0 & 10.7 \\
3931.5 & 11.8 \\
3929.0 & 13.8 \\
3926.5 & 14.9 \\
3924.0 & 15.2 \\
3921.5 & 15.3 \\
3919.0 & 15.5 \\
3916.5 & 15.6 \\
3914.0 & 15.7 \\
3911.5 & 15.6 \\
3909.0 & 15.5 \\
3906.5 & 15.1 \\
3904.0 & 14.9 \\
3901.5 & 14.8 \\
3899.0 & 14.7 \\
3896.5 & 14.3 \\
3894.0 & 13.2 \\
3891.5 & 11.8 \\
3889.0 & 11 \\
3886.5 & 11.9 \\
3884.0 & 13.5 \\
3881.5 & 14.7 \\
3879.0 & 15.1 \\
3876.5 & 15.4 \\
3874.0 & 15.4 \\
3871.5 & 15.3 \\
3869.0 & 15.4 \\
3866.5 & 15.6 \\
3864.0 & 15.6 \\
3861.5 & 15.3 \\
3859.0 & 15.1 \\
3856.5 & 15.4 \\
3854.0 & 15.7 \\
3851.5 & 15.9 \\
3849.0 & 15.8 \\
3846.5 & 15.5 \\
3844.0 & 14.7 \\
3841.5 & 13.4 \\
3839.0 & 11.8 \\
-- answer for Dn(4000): 1.13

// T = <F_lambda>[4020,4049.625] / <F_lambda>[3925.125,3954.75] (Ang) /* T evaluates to 1.09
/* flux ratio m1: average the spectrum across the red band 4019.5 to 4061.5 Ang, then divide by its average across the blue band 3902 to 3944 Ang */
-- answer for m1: 1.1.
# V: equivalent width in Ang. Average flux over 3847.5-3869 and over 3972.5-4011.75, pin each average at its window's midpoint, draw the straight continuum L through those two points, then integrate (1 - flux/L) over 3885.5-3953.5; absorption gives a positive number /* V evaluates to 5.1 Ang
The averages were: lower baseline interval 15.5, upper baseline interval 15.2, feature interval 14.2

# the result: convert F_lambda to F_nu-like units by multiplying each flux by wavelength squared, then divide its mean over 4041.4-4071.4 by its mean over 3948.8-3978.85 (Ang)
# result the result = 1.20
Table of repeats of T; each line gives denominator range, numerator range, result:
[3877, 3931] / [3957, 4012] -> 1.00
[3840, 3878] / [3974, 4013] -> 1.00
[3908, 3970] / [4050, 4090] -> 1.07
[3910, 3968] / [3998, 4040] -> 1.08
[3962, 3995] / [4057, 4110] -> 1.05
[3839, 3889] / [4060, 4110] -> 0.96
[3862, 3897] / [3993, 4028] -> 1.10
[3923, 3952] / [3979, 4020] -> 1.11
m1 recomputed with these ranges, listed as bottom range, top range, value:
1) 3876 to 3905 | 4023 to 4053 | 1.12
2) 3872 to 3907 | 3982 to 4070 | 1.10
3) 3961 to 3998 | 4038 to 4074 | 1.10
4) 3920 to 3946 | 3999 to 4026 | 1.12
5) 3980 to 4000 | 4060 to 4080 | 0.97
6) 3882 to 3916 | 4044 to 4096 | 1.08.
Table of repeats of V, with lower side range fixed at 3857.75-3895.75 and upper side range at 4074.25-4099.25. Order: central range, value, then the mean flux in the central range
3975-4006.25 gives -1.8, 15.4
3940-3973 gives 1.5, 13.8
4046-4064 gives -0.8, 15.3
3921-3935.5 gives 0.9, 13.5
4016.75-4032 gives -0.9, 15.4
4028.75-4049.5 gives -0.9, 15.3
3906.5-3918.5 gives -1.0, 15.5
